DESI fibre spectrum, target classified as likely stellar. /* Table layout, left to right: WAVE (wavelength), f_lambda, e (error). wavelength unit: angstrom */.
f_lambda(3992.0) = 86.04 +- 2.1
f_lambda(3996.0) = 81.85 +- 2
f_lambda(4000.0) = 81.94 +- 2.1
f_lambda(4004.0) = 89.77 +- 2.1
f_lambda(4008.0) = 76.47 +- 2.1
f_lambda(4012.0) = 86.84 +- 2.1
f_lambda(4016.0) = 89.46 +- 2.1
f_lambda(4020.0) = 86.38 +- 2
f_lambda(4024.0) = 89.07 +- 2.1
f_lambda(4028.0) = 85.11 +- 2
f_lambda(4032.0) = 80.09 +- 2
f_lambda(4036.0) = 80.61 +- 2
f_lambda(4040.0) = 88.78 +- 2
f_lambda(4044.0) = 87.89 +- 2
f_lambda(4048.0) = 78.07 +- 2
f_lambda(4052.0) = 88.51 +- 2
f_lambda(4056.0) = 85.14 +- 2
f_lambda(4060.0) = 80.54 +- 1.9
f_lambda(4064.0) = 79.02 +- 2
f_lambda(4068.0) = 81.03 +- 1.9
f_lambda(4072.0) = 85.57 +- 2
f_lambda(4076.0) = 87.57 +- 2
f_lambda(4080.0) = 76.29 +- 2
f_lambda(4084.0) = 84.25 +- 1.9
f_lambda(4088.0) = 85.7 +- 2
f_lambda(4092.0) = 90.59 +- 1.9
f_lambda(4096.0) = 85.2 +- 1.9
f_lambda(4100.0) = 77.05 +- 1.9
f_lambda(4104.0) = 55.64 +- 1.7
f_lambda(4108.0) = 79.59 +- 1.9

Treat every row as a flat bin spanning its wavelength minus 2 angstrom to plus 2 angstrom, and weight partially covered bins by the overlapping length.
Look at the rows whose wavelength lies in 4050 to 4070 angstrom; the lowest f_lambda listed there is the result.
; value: 79.02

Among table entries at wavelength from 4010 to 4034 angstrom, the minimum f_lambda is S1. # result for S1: 80.09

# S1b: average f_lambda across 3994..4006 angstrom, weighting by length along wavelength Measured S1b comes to 84.5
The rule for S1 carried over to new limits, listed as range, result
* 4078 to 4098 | 76.29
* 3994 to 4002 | 81.85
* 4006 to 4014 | 76.47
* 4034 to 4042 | 80.61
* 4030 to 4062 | 78.07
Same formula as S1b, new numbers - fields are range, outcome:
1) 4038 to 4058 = 85.7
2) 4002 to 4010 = 83.1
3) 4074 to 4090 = 83.5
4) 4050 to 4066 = 83.3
